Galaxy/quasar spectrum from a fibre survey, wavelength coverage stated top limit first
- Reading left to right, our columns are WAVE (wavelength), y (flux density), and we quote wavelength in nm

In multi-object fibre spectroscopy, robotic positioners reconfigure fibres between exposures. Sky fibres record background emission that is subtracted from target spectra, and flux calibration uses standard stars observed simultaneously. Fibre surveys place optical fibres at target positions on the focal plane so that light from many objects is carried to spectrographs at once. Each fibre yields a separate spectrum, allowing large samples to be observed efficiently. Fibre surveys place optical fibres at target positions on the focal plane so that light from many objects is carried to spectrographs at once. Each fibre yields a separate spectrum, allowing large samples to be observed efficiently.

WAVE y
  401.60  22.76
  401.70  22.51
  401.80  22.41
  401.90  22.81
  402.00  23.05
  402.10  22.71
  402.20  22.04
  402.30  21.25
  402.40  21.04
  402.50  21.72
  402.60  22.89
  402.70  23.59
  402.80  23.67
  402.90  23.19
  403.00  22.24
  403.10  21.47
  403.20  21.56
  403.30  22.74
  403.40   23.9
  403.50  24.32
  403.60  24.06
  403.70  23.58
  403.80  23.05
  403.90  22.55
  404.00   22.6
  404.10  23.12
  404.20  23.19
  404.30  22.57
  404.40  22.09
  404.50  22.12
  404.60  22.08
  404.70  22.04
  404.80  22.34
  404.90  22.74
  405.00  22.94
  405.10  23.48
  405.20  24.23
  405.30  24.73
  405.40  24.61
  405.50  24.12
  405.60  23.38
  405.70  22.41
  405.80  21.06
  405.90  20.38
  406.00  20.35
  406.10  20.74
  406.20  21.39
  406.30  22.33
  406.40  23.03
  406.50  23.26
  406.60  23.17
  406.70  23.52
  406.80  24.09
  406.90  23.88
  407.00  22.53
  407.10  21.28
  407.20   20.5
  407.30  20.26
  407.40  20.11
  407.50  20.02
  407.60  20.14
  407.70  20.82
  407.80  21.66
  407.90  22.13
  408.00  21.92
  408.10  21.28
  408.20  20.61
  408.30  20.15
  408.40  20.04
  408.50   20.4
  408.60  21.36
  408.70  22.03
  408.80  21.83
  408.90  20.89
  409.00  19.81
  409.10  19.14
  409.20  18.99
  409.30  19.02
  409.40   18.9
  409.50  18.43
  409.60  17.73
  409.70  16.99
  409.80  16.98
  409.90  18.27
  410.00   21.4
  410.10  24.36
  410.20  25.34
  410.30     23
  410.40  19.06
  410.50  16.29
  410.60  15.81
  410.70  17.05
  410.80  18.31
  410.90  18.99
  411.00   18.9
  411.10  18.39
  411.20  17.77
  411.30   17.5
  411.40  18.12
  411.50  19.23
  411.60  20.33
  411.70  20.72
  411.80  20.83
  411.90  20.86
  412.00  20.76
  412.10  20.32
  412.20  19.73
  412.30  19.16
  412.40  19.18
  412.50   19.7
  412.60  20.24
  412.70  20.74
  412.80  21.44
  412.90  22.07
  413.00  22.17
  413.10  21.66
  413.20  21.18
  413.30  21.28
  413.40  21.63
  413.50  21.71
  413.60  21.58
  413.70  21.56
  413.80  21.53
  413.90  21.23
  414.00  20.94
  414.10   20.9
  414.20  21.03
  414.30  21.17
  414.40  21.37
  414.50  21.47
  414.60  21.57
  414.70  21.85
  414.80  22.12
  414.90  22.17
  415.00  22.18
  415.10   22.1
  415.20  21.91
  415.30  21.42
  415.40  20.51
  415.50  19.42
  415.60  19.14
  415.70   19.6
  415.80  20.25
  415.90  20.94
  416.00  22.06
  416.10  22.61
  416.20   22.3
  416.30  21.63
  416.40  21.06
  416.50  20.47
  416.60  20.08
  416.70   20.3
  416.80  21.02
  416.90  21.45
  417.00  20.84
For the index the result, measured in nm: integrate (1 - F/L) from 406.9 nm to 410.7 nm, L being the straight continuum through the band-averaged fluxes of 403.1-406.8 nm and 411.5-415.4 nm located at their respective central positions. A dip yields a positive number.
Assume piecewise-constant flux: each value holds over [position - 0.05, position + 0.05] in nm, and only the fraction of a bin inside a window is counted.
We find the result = 0.30 nm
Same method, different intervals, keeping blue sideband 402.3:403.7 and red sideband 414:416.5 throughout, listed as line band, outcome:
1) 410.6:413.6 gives 0.234 nm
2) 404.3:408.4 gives 0.052 nm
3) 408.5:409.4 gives 0.071 nm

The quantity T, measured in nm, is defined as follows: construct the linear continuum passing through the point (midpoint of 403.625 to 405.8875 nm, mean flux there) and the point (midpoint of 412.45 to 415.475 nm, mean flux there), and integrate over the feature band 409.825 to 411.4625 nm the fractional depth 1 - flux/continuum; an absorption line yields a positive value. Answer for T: 0.202 nm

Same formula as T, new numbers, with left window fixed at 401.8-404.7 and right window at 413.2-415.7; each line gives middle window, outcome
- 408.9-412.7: 0.41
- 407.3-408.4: 0.06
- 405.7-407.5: 0.03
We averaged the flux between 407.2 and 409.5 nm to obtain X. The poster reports 20.5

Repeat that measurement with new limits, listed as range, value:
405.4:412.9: 20.5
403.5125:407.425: 22.6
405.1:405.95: 23.1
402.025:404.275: 22.8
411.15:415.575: 20.8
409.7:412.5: 19.5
